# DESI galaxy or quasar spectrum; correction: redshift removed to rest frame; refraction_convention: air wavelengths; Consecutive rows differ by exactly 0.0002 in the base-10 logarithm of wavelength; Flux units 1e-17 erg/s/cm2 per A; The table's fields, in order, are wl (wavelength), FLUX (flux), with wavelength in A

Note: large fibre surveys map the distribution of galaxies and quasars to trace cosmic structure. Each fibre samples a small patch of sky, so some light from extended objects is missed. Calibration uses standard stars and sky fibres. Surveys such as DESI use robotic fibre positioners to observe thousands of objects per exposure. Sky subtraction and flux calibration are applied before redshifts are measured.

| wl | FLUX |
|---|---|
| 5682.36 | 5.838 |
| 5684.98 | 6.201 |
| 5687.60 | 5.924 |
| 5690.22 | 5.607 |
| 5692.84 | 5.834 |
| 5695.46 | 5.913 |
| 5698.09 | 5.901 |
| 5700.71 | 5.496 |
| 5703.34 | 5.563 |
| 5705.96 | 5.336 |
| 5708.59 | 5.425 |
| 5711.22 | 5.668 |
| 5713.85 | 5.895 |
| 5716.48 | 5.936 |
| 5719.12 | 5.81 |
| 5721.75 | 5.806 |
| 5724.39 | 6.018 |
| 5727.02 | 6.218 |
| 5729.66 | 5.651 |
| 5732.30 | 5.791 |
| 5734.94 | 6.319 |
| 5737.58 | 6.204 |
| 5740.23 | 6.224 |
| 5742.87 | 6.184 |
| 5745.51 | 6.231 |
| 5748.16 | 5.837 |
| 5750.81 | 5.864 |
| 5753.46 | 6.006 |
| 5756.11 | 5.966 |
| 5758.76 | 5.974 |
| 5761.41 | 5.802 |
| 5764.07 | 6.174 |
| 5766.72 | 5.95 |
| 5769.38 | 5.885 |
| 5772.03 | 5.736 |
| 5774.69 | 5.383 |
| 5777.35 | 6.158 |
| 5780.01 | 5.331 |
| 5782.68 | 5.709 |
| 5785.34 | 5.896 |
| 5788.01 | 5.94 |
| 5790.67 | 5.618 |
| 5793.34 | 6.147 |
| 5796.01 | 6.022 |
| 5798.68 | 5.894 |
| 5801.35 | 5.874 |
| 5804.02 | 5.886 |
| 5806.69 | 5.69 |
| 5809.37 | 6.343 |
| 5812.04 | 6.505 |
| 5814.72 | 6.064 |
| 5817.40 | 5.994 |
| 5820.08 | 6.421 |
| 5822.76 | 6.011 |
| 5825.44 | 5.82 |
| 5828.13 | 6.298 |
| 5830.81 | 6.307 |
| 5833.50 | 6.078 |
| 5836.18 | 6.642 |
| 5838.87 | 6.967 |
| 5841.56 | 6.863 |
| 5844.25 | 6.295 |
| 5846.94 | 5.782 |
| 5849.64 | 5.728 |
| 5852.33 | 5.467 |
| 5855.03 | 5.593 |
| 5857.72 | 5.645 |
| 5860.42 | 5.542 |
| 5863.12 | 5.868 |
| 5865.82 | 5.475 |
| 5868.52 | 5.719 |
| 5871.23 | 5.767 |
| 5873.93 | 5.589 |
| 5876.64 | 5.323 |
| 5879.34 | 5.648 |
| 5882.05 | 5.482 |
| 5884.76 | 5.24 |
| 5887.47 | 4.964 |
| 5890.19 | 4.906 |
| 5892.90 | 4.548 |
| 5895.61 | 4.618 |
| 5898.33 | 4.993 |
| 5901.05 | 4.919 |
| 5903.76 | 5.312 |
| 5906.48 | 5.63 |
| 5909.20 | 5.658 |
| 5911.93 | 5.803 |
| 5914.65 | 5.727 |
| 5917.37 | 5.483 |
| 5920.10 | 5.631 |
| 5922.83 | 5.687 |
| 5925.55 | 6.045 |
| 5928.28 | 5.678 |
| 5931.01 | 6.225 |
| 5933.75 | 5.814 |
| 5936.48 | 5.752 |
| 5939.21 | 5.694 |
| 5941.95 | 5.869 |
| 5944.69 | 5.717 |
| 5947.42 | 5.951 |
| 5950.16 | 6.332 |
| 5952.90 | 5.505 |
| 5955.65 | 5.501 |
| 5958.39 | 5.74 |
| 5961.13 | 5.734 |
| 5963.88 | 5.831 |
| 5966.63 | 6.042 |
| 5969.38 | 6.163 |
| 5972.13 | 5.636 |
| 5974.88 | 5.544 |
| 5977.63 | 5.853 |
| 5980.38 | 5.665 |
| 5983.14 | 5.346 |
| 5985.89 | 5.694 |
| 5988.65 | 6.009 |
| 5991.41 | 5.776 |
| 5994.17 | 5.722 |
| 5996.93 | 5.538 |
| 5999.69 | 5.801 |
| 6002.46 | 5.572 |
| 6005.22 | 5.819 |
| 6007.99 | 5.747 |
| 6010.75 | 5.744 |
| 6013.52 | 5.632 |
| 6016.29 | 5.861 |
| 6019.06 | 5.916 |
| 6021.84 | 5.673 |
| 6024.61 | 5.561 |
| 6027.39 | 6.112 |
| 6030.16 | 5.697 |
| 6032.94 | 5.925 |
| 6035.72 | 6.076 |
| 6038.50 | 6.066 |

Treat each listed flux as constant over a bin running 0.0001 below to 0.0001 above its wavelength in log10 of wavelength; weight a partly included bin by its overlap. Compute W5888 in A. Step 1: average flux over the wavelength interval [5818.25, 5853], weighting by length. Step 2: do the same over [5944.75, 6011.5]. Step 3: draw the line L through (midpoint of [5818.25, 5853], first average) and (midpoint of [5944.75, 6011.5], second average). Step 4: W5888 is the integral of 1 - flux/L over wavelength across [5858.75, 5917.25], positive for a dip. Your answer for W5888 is 6.6 A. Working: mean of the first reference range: 6.22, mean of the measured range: 5.37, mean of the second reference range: 5.76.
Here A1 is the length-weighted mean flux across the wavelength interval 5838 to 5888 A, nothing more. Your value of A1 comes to 5.73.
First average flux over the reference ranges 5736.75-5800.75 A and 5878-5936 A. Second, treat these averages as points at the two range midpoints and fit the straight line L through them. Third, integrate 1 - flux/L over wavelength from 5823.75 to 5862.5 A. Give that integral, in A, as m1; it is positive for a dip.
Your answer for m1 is -2.8 A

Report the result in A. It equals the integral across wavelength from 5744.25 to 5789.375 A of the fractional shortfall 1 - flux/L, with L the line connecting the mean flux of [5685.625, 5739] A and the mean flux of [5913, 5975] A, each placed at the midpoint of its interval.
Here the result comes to -0.4 A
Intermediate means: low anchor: 5.82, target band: 5.87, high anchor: 5.8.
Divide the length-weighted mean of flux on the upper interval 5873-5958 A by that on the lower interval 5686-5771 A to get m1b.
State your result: 0.94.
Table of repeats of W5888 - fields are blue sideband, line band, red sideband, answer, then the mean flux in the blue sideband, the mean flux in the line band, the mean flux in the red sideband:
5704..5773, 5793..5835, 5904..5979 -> -1.6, 5.92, 6.09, 5.78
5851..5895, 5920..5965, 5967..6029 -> -1.7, 5.41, 5.81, 5.75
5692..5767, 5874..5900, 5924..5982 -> 3.3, 5.9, 5.1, 5.82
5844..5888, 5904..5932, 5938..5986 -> -0.2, 5.59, 5.73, 5.77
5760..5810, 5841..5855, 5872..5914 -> -1.1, 5.86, 5.94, 5.26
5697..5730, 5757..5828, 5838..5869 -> -1.2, 5.75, 5.94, 5.9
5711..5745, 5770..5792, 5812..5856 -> 1.3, 6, 5.73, 6.16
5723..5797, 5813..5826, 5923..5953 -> -0.4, 5.94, 6.09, 5.88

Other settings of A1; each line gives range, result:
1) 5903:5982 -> 5.77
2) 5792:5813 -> 6.04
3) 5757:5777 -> 5.86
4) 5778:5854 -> 6.06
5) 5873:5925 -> 5.33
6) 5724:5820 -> 5.96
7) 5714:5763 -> 5.99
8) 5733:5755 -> 6.1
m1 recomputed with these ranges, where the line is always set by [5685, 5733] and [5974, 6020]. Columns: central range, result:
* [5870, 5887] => 0.8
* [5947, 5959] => -0.1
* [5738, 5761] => -1.0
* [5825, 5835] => -0.7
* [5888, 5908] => 2.6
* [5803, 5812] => -0.5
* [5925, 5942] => -0.4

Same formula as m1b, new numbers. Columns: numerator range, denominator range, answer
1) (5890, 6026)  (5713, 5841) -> 0.94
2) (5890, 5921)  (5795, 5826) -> 0.87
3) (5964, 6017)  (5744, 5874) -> 0.96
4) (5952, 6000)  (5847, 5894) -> 1.05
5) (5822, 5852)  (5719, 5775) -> 1.04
